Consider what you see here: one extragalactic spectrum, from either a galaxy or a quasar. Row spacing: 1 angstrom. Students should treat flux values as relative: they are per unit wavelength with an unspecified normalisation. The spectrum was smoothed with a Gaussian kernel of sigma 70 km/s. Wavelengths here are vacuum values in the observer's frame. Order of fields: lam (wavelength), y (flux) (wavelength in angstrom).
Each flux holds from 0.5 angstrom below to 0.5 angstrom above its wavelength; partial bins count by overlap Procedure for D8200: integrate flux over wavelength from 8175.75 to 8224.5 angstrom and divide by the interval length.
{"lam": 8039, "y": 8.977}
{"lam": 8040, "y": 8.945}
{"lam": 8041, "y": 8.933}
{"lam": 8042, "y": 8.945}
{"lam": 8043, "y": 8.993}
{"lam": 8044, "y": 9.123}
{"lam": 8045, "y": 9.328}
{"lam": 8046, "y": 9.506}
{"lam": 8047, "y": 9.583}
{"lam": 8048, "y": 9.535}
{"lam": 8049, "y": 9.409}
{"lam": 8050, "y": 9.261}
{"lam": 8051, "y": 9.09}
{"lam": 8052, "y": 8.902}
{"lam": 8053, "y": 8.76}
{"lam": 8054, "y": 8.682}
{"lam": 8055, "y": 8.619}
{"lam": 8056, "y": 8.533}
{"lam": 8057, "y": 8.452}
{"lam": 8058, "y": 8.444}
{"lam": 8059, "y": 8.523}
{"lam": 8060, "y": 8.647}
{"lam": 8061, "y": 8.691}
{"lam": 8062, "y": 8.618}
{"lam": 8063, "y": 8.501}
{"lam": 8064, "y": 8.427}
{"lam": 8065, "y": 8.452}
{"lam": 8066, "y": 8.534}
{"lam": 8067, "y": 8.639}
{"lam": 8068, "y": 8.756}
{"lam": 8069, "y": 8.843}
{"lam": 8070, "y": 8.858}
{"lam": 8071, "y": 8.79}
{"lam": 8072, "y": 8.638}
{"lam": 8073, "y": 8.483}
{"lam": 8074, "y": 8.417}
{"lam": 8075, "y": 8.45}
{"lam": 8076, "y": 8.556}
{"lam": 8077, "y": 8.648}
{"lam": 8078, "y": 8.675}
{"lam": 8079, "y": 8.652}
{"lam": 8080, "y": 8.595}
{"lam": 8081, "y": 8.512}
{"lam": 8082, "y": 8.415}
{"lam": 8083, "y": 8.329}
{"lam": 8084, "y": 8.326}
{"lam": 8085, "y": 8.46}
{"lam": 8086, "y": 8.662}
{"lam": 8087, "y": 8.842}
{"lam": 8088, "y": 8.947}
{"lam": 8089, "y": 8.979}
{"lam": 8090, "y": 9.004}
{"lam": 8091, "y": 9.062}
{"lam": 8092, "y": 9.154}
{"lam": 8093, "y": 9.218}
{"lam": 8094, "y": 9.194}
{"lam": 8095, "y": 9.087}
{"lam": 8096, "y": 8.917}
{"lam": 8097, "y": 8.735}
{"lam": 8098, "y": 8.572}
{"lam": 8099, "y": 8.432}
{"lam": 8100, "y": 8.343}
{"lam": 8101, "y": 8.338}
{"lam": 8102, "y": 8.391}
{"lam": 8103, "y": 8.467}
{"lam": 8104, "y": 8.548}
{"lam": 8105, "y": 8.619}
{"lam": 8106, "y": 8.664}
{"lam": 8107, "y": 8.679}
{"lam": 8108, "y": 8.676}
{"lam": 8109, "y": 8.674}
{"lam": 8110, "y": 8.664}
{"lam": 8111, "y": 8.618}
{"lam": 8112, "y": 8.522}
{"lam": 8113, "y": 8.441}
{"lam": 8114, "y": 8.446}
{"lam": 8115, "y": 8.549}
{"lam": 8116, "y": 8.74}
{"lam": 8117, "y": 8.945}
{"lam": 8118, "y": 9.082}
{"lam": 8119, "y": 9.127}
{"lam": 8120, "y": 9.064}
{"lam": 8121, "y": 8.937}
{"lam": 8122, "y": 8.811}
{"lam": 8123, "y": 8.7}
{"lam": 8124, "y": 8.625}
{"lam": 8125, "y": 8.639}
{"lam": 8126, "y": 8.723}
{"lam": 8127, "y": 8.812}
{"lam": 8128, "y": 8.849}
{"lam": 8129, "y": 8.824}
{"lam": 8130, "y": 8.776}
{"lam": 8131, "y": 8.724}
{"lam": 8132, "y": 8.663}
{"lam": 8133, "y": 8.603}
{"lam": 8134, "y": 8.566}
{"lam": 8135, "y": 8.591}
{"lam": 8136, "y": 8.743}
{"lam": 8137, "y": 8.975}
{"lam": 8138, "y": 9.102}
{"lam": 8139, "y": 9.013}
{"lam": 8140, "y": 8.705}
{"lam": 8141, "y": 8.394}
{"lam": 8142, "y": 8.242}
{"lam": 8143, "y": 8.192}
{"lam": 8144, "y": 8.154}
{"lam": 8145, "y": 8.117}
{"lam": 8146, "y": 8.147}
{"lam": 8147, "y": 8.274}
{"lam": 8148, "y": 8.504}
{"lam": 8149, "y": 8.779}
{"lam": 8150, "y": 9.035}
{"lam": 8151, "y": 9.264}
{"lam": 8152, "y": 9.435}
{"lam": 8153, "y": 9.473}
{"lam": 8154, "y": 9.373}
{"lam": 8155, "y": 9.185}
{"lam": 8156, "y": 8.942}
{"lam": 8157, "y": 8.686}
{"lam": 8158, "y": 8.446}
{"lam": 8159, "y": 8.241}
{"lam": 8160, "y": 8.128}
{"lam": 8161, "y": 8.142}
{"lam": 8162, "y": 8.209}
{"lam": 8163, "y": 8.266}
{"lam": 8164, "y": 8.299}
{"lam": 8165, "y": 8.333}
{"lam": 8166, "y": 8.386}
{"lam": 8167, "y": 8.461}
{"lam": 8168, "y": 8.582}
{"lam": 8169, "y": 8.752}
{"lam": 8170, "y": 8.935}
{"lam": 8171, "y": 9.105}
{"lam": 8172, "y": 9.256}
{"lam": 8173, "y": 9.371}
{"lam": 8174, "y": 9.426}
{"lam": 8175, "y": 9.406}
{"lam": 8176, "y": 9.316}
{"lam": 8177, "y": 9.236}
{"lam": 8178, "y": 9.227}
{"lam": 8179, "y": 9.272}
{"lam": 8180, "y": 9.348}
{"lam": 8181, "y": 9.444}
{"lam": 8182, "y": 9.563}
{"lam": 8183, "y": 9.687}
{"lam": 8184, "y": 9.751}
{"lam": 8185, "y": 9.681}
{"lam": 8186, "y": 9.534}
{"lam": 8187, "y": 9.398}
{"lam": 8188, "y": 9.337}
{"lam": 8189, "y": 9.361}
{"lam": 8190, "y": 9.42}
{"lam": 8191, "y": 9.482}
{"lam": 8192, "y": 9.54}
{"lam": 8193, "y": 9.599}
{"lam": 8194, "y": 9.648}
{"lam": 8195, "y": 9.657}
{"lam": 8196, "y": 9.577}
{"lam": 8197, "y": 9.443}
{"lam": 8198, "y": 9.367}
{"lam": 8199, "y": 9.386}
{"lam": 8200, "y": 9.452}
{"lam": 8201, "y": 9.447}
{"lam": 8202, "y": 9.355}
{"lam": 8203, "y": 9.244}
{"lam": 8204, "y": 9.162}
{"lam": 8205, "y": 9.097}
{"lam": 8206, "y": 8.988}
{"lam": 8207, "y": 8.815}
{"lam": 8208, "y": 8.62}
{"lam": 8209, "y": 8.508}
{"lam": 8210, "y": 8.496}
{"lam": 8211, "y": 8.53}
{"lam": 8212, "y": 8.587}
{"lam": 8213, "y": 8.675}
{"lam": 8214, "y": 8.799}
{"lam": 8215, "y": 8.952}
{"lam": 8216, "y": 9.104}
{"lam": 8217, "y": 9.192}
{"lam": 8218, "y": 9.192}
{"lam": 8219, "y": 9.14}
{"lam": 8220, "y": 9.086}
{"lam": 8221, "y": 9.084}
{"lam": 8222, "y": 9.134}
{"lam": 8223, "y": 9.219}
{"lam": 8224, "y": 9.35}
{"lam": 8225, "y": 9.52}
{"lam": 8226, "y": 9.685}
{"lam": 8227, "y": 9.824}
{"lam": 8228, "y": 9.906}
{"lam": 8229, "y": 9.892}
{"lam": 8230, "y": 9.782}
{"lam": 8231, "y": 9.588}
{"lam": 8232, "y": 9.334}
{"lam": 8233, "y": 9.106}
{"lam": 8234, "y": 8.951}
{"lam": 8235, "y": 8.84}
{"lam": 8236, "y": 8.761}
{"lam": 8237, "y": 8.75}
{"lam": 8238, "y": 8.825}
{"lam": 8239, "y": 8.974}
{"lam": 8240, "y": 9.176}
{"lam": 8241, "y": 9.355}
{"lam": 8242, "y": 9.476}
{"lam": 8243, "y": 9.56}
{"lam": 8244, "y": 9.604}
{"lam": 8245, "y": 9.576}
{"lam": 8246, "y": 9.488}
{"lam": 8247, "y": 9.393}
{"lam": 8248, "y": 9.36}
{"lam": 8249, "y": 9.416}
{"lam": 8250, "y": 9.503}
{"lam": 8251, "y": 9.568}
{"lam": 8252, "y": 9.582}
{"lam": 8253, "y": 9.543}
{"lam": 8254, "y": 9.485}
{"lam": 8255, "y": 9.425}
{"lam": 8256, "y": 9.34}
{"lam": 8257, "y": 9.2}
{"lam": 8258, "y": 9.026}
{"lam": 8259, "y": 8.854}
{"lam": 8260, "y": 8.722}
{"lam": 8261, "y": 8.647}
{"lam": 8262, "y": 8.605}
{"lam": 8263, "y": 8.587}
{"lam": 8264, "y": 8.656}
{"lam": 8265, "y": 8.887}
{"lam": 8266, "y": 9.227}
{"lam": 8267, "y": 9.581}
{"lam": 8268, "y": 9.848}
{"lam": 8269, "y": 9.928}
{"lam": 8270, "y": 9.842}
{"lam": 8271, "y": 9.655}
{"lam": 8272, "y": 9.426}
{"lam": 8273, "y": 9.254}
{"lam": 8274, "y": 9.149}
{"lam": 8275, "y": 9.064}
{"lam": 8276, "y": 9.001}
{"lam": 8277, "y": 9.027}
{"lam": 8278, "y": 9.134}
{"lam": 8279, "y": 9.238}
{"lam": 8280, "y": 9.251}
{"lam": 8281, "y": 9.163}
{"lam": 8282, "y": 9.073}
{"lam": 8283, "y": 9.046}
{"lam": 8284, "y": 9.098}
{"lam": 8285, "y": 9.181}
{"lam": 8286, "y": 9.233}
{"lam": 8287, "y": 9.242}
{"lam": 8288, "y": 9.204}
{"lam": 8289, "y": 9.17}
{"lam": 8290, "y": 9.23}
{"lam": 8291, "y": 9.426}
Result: 9.23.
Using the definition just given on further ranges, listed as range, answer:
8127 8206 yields 8.99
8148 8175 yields 8.79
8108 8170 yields 8.67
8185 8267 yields 9.23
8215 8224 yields 9.14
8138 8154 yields 8.69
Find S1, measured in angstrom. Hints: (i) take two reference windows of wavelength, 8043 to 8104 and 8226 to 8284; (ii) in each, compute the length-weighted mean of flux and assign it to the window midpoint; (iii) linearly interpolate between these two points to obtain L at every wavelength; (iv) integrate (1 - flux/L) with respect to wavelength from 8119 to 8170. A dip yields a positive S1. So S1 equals 1.65 angstrom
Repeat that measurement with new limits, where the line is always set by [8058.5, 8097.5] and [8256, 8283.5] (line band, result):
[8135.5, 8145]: 0.3 angstrom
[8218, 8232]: -0.6 angstrom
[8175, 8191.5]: -0.9 angstrom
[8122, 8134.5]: 0.1 angstrom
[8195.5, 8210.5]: -0.2 angstrom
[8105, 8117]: 0.2 angstrom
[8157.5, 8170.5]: 0.7 angstrom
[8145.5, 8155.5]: -0.1 angstrom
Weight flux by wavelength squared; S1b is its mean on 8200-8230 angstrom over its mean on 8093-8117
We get 1.1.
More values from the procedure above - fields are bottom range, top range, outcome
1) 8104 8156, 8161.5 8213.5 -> 1.06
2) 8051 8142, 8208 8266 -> 1.09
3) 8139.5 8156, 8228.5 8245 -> 1.09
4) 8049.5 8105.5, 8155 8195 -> 1.07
